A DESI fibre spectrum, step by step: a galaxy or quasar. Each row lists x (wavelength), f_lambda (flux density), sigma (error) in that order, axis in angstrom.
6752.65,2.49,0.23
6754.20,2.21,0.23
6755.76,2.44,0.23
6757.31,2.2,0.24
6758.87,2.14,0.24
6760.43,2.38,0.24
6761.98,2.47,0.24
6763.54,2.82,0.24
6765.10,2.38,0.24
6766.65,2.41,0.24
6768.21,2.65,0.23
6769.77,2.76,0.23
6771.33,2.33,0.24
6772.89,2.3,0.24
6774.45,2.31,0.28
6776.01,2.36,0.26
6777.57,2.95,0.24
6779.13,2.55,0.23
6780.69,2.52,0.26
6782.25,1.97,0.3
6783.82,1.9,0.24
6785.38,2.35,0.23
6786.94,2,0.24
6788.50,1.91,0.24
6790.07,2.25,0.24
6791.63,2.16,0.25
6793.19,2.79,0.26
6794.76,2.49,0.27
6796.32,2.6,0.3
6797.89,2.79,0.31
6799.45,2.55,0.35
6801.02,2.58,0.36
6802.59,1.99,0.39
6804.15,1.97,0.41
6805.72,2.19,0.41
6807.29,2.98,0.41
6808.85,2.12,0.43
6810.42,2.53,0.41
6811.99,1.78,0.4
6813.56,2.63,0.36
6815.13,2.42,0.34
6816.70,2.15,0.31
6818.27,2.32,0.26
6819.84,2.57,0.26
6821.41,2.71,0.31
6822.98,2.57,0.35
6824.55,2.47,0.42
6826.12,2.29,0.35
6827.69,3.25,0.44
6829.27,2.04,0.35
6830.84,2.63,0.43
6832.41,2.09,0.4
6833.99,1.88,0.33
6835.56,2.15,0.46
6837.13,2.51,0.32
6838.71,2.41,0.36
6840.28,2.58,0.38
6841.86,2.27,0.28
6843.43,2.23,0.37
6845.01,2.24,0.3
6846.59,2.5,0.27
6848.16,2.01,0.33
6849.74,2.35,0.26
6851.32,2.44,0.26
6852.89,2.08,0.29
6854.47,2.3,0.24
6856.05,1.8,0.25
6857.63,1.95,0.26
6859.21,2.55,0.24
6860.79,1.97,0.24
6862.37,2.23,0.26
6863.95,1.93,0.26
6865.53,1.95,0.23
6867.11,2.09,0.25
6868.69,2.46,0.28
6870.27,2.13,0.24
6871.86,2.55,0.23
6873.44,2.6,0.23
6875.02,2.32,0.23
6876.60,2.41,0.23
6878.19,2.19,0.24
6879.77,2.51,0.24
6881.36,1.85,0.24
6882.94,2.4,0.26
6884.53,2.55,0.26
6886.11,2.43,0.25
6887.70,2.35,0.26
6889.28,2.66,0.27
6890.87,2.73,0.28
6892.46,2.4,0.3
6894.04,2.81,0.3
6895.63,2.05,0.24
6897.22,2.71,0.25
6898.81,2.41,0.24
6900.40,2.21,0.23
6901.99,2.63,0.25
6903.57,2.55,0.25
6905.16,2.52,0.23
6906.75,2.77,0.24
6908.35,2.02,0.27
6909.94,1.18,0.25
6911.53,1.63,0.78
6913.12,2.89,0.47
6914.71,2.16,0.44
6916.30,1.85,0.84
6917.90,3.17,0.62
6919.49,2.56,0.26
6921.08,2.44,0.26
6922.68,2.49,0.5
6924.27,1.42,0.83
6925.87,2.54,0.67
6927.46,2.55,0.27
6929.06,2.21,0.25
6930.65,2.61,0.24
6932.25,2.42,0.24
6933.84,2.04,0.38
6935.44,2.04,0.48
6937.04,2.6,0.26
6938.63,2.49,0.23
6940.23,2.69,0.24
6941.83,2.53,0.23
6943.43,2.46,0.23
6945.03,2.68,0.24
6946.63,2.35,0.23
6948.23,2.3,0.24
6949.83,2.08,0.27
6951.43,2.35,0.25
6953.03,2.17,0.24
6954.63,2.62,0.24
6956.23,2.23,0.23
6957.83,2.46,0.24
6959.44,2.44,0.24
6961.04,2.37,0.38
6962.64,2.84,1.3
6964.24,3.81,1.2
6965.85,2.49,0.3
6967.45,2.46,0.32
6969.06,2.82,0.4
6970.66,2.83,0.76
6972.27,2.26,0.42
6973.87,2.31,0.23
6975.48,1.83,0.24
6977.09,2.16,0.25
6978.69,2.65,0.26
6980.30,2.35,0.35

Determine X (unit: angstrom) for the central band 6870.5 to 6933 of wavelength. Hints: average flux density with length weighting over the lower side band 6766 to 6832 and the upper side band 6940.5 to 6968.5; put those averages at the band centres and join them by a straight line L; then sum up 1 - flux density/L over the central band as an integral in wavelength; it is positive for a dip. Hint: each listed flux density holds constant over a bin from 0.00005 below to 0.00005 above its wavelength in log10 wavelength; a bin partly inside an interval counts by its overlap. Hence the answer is 2.5 angstrom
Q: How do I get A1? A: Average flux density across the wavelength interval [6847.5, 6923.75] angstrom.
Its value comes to 2.31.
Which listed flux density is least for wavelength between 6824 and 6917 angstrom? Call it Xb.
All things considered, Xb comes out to 1.18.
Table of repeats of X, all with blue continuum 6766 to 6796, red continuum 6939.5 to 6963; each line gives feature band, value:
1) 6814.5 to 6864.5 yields 1.7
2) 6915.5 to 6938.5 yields 0.6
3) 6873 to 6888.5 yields 0.3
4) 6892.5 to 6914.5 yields 0.7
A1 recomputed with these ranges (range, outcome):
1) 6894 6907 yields 2.49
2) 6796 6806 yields 2.38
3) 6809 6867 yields 2.29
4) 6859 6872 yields 2.17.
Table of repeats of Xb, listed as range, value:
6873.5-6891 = 1.85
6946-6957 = 2.08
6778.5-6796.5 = 1.9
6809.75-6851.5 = 1.78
